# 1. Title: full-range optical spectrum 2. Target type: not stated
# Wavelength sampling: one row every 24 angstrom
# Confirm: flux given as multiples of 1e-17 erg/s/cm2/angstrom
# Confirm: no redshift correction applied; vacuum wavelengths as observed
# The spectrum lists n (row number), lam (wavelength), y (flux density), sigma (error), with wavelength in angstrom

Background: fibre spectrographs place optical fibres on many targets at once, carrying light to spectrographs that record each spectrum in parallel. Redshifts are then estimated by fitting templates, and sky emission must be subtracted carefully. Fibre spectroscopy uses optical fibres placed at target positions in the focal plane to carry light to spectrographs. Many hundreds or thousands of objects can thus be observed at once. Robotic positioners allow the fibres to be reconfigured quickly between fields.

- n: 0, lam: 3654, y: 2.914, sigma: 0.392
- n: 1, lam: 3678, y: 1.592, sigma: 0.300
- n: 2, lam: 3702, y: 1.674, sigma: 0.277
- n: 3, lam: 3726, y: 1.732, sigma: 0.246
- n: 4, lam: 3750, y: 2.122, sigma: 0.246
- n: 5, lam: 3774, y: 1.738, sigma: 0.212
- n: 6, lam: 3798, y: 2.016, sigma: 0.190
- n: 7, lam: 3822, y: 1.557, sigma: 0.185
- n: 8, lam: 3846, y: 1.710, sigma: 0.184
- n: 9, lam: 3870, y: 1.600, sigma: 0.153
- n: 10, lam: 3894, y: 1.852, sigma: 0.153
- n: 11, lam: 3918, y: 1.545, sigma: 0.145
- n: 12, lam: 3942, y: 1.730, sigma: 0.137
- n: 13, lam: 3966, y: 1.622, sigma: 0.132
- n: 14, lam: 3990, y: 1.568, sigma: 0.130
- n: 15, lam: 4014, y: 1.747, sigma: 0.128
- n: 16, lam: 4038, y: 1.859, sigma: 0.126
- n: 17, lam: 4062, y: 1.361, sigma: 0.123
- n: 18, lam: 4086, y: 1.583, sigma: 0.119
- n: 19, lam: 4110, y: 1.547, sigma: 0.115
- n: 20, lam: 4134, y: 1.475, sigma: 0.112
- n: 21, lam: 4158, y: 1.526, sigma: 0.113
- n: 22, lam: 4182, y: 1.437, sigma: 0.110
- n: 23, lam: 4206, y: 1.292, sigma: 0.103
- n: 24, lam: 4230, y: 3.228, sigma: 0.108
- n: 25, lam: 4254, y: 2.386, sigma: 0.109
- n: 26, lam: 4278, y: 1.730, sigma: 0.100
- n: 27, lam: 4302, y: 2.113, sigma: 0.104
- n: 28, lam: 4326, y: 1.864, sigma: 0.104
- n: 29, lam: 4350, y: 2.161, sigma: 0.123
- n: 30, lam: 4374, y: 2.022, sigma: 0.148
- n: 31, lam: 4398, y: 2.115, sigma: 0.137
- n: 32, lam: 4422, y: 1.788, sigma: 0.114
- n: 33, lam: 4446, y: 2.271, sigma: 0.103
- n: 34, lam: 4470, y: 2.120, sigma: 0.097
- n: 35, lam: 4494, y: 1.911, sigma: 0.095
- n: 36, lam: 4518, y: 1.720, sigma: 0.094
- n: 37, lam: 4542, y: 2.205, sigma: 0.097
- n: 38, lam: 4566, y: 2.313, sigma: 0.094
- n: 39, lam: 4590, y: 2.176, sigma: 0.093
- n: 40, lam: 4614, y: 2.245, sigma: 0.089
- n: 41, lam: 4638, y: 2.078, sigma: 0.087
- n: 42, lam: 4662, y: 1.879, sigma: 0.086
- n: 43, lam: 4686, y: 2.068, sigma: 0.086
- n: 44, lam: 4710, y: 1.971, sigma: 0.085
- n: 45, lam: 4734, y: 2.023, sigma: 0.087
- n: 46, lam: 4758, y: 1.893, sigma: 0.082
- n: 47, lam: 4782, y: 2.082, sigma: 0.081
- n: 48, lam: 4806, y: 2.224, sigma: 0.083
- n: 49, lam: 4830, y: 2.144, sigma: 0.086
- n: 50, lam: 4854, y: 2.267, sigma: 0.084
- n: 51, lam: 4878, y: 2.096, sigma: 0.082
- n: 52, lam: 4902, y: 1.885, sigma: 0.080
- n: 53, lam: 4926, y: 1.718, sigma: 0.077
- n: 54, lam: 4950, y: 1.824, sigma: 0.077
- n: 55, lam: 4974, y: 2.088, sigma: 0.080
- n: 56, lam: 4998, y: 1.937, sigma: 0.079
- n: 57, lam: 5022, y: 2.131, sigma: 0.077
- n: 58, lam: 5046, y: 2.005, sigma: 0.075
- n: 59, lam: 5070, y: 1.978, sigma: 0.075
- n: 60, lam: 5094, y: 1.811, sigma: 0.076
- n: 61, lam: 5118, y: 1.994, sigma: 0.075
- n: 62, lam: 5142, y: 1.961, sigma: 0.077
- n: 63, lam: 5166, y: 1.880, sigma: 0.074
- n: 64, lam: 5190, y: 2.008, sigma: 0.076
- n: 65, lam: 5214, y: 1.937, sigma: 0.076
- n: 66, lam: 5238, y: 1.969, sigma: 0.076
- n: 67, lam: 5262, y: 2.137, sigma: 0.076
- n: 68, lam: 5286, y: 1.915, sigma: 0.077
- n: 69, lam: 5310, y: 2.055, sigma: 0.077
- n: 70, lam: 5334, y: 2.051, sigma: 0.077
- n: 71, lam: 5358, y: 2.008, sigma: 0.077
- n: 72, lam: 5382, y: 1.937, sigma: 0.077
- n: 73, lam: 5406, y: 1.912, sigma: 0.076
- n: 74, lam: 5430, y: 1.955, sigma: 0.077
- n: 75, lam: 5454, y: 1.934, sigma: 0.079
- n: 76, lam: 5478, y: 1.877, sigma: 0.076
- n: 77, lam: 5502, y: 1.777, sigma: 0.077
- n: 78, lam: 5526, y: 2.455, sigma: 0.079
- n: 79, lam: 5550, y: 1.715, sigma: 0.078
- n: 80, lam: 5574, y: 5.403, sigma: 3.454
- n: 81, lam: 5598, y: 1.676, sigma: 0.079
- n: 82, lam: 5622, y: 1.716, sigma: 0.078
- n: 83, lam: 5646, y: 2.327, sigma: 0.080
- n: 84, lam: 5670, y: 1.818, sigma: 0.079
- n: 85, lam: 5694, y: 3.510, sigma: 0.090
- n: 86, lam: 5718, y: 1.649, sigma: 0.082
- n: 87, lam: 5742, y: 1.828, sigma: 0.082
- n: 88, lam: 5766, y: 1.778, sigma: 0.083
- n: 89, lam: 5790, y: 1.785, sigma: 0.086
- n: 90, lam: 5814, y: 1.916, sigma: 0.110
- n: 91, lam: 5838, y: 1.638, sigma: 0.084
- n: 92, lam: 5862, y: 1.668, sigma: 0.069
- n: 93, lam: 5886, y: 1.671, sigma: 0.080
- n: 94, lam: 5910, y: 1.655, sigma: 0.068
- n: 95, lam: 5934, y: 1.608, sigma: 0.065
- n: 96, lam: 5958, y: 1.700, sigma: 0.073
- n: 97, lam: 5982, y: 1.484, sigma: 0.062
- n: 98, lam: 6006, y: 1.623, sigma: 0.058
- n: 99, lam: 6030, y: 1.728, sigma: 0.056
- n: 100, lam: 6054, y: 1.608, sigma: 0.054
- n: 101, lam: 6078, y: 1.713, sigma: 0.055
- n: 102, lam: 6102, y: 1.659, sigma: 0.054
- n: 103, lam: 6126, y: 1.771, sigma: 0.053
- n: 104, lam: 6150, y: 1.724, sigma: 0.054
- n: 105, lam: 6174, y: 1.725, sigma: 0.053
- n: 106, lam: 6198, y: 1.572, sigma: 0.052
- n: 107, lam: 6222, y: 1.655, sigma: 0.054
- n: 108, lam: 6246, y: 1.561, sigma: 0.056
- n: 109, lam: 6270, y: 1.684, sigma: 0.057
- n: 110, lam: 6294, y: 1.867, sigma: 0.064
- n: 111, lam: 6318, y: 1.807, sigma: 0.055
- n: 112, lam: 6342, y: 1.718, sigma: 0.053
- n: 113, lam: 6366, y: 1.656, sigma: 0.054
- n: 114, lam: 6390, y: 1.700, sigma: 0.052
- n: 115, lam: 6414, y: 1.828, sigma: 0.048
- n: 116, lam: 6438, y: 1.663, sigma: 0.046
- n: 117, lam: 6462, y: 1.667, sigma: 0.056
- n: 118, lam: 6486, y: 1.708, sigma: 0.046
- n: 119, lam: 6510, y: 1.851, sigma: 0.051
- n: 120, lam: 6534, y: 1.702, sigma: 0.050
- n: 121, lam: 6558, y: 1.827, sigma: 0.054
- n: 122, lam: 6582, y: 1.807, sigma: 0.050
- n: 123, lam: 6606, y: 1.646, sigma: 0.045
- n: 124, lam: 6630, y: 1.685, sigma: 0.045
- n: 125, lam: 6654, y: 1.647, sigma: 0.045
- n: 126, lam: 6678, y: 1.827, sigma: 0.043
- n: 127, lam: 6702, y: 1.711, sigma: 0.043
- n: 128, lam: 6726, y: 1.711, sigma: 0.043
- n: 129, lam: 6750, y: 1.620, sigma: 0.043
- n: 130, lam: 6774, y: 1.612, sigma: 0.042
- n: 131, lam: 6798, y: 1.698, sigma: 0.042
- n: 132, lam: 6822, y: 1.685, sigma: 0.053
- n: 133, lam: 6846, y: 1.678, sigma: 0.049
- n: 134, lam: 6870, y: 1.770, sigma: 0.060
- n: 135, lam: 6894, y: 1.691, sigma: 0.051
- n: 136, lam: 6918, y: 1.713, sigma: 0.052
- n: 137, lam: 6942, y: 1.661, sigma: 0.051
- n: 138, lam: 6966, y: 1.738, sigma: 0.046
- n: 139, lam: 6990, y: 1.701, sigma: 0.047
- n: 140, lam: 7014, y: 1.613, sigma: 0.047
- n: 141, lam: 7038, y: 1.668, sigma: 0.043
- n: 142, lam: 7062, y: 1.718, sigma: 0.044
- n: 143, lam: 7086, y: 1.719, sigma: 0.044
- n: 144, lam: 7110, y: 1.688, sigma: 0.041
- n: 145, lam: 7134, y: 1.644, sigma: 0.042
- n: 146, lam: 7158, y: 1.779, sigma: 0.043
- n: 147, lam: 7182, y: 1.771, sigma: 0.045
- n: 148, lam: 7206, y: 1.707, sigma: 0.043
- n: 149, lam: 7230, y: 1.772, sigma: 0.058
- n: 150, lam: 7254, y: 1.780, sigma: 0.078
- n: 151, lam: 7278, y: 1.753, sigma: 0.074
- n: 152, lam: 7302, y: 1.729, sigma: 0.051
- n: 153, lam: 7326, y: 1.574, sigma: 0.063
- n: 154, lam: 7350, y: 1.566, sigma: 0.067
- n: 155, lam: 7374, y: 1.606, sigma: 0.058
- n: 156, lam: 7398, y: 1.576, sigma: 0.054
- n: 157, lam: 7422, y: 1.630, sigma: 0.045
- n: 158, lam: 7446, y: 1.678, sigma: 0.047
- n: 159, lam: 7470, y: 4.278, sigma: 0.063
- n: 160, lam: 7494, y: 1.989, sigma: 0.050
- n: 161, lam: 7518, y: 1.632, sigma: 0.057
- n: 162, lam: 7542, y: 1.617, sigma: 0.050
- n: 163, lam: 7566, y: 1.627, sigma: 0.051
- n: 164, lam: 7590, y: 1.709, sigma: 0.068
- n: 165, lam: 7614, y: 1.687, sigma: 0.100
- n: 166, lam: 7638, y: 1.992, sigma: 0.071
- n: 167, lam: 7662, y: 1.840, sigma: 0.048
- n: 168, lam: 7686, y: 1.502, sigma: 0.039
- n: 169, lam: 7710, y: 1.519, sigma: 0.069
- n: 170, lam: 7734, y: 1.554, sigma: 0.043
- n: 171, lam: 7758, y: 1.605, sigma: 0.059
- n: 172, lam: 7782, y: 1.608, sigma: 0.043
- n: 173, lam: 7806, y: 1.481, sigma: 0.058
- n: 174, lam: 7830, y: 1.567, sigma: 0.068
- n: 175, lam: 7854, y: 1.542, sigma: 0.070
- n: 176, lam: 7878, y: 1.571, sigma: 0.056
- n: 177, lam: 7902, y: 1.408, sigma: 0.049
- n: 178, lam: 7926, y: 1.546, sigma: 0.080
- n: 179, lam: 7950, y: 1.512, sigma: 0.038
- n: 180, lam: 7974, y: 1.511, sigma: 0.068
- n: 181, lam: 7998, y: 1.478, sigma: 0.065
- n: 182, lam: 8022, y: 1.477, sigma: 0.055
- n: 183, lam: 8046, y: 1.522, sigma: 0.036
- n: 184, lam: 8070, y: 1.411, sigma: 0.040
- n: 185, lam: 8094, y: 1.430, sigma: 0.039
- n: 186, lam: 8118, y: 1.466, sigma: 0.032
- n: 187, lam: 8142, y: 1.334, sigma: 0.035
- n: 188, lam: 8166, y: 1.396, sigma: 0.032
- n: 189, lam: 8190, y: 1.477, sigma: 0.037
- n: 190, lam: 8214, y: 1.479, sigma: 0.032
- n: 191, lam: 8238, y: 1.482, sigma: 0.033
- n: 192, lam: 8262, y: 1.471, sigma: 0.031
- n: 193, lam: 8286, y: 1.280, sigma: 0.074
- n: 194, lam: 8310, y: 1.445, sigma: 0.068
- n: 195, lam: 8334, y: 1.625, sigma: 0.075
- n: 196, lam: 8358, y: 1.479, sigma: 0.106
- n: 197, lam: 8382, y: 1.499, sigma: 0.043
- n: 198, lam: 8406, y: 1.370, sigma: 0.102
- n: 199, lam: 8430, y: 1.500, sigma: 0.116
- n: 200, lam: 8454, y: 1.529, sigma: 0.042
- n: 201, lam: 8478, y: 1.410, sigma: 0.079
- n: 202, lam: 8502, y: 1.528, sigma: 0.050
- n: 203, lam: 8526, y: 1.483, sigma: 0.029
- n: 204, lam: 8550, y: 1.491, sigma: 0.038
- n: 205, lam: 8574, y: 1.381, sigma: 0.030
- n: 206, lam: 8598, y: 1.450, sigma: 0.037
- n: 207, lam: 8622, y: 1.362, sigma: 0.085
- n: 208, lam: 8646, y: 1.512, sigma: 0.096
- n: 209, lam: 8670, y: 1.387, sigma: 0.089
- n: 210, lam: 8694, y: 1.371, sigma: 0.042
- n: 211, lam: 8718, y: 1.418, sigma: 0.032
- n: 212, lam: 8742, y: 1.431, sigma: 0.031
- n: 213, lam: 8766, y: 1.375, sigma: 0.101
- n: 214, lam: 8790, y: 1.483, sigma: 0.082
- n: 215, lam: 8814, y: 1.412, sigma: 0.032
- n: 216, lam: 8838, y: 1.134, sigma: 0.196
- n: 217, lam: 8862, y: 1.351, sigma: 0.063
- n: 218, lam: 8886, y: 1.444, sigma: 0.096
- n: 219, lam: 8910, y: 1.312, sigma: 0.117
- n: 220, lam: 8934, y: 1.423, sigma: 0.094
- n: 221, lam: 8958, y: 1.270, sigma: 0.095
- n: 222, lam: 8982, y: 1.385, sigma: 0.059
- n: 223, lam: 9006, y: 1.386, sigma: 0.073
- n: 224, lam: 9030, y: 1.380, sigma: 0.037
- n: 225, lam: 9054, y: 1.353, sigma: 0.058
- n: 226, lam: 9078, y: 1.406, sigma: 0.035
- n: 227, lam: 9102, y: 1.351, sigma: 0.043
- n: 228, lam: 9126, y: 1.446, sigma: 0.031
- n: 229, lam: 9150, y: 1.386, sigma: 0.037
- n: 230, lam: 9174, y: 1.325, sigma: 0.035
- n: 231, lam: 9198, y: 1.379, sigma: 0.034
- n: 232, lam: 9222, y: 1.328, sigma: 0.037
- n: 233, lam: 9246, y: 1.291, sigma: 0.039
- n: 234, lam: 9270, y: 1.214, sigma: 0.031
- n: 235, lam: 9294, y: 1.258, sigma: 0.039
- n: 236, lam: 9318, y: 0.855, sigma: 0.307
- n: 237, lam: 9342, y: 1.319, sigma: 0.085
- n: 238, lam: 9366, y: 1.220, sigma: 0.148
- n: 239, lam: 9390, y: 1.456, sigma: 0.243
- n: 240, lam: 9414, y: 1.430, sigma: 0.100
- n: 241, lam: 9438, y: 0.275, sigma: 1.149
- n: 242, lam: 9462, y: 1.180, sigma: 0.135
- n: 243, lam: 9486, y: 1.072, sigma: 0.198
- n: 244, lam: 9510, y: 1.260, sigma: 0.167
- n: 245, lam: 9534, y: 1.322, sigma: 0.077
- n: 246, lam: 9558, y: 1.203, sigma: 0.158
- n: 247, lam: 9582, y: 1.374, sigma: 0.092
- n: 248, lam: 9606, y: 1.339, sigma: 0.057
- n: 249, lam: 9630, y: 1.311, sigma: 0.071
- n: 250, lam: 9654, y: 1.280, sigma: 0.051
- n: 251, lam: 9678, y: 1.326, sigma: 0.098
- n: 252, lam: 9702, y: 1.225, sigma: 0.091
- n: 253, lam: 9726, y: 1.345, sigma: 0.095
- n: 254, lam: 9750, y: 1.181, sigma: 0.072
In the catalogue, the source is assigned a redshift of 0.137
